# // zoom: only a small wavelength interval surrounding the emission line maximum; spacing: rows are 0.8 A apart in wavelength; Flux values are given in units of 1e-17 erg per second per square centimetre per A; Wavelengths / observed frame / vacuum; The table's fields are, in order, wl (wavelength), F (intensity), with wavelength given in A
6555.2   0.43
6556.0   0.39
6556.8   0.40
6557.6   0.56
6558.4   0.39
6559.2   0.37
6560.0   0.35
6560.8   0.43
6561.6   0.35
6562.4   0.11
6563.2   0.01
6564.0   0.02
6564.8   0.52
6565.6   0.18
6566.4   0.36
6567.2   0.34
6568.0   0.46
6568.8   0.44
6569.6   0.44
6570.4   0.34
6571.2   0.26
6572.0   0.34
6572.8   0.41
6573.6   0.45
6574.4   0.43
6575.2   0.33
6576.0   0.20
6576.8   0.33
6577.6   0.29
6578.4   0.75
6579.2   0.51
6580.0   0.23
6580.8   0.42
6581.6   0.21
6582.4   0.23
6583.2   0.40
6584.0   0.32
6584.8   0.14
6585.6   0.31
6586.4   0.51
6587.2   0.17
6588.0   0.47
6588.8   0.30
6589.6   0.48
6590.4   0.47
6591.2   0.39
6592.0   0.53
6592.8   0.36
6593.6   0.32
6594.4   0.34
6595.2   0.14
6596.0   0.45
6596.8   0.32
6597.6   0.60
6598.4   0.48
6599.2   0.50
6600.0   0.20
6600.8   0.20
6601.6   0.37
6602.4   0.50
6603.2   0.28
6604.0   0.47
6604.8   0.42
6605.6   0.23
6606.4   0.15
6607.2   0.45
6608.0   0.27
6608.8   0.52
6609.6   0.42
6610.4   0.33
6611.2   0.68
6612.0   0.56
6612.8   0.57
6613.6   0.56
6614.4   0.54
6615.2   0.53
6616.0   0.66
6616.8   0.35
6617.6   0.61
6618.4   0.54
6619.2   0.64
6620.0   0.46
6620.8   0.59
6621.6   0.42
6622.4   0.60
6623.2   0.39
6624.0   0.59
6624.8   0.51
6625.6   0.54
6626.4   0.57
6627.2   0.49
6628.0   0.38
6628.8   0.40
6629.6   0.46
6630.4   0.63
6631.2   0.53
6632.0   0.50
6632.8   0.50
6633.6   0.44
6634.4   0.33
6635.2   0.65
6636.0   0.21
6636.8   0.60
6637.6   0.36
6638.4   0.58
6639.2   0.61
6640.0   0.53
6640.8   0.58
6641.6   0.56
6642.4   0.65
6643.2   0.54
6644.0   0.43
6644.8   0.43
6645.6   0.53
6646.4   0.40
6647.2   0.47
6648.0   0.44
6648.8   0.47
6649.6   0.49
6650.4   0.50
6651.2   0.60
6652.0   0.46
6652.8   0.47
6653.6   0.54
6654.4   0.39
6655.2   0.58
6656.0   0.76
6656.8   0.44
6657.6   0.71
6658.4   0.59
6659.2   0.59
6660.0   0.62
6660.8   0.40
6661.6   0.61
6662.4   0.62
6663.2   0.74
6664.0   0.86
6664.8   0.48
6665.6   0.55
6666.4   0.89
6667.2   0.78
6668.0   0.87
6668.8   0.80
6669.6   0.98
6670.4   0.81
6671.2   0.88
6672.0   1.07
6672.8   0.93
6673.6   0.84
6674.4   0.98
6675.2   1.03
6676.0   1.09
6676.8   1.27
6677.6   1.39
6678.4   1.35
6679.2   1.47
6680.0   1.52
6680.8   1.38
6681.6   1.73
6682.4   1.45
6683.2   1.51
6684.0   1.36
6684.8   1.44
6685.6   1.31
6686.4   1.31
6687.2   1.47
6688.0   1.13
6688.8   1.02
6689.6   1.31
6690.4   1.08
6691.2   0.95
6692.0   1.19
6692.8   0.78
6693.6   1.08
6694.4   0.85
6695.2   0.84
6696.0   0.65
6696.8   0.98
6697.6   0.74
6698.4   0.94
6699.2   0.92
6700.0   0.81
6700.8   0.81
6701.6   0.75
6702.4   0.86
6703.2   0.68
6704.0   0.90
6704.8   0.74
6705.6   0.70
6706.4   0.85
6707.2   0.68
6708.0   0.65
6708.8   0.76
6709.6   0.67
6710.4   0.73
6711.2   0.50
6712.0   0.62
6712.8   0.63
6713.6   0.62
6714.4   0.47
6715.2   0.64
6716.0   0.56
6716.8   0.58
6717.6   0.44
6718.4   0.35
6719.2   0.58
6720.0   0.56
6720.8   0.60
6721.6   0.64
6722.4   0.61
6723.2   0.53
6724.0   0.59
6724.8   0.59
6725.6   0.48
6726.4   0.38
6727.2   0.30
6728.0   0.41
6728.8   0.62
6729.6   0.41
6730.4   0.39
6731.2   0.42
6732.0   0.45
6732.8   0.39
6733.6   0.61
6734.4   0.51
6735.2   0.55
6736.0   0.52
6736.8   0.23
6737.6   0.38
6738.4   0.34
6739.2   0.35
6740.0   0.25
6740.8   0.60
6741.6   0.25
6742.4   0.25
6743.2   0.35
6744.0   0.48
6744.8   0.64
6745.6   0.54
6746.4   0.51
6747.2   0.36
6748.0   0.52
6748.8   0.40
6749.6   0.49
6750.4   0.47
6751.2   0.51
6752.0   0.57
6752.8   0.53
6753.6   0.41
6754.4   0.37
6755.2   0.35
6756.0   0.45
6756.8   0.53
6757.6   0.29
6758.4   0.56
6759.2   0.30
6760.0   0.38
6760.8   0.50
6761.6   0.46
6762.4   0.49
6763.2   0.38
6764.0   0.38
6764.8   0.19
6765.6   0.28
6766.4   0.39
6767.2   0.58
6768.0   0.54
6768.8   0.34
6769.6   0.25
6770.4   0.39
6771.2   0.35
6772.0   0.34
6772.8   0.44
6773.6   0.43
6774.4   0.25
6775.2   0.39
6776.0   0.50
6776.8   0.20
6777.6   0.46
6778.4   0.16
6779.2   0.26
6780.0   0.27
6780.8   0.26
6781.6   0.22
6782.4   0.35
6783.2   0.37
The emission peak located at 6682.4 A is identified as C III]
